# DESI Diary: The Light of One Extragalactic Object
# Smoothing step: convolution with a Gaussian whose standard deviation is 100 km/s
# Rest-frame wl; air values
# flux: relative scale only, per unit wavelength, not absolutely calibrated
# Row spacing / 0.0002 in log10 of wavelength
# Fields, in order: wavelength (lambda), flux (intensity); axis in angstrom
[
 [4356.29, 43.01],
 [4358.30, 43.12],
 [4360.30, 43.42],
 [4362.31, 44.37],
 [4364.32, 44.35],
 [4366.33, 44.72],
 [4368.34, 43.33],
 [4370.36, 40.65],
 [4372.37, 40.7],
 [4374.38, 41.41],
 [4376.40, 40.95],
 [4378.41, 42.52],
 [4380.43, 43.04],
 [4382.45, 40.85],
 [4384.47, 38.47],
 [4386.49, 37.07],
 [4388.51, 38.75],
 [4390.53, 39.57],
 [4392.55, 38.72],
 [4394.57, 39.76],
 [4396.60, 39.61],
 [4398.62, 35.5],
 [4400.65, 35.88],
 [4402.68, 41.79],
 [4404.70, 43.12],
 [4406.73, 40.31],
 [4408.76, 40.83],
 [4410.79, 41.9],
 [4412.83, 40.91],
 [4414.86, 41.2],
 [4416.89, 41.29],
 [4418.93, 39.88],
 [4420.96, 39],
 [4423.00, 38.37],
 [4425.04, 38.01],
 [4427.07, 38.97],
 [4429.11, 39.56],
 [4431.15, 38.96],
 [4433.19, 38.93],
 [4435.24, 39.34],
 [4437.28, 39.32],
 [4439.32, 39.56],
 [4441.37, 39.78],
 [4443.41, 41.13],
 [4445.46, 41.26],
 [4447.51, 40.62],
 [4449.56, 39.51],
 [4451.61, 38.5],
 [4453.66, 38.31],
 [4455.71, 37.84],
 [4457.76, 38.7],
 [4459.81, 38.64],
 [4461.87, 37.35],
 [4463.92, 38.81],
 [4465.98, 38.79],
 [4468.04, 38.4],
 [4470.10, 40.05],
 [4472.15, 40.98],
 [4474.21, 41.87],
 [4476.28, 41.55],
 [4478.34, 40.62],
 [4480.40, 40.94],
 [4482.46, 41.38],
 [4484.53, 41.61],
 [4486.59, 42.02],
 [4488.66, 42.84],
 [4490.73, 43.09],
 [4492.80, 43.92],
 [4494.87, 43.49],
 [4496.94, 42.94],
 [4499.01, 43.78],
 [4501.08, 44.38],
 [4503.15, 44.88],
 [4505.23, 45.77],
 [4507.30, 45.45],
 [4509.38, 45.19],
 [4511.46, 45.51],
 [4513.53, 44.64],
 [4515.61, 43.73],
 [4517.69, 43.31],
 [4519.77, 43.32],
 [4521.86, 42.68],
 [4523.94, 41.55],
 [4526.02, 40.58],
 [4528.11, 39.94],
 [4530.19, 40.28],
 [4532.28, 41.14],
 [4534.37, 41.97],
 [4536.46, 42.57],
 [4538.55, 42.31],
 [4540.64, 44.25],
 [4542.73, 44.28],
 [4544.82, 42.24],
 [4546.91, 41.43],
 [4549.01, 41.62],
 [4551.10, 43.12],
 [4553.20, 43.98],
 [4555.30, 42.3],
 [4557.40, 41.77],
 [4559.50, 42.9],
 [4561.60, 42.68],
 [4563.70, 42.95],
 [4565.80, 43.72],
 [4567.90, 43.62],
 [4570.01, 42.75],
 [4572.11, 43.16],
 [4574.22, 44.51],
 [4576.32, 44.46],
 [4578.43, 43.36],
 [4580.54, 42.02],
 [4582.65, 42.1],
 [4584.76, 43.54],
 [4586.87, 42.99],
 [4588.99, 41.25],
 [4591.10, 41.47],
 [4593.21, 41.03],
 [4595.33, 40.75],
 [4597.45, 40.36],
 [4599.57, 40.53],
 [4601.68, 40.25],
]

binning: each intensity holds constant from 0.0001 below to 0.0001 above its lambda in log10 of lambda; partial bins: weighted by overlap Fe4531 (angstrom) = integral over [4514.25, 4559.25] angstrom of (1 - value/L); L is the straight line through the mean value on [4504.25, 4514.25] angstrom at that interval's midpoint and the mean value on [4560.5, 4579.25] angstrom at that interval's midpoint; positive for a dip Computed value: 2.2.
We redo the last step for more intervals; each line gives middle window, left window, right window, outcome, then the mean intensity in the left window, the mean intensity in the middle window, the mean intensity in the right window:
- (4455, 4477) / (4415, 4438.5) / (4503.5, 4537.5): 0.8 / 39.3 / 39.3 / 43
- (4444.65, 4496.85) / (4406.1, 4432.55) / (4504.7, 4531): 1.5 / 39.9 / 40.5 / 43.2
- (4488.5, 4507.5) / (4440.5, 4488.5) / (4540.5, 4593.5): -1.4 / 40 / 44.1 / 42.8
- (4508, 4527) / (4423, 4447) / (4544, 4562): -0.9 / 39.5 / 43.4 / 42.4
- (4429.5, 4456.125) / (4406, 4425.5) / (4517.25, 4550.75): 0.7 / 40.2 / 39.5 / 42.1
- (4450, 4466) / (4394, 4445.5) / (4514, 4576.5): 0.9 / 39.7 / 38.4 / 42.6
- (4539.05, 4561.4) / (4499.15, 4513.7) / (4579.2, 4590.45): 0.4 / 45.1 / 42.8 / 42.4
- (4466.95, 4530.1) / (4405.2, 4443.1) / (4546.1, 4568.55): -1.8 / 39.9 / 42.6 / 42.7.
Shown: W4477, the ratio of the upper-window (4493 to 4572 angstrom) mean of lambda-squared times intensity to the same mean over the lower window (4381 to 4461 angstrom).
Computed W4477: 1.1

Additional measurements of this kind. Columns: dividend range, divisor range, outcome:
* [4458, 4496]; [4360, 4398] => 1.04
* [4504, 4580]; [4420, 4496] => 1.11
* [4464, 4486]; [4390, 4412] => 1.06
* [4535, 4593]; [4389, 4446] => 1.15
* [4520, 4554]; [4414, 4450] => 1.11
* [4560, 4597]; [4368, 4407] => 1.16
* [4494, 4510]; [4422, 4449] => 1.16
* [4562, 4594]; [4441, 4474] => 1.15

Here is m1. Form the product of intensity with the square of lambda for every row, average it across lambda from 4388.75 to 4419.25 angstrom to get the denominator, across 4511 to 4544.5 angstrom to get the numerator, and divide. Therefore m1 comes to 1.13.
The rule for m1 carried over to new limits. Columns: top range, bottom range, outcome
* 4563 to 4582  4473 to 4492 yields 1.08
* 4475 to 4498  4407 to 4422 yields 1.07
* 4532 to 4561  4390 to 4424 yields 1.14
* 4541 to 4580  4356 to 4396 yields 1.13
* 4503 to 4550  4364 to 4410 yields 1.13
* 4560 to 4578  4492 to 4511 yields 1.01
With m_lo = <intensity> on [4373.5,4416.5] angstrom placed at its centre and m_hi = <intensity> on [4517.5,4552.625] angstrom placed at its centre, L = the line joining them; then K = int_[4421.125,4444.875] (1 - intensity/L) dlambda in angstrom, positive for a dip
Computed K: 0.8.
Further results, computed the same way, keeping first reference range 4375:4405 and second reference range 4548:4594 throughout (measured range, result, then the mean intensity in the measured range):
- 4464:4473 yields 0.3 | 39.5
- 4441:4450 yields 0.0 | 40.6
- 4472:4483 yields 0.0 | 41.2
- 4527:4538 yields 0.2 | 41.2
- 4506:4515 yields -0.7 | 45.2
